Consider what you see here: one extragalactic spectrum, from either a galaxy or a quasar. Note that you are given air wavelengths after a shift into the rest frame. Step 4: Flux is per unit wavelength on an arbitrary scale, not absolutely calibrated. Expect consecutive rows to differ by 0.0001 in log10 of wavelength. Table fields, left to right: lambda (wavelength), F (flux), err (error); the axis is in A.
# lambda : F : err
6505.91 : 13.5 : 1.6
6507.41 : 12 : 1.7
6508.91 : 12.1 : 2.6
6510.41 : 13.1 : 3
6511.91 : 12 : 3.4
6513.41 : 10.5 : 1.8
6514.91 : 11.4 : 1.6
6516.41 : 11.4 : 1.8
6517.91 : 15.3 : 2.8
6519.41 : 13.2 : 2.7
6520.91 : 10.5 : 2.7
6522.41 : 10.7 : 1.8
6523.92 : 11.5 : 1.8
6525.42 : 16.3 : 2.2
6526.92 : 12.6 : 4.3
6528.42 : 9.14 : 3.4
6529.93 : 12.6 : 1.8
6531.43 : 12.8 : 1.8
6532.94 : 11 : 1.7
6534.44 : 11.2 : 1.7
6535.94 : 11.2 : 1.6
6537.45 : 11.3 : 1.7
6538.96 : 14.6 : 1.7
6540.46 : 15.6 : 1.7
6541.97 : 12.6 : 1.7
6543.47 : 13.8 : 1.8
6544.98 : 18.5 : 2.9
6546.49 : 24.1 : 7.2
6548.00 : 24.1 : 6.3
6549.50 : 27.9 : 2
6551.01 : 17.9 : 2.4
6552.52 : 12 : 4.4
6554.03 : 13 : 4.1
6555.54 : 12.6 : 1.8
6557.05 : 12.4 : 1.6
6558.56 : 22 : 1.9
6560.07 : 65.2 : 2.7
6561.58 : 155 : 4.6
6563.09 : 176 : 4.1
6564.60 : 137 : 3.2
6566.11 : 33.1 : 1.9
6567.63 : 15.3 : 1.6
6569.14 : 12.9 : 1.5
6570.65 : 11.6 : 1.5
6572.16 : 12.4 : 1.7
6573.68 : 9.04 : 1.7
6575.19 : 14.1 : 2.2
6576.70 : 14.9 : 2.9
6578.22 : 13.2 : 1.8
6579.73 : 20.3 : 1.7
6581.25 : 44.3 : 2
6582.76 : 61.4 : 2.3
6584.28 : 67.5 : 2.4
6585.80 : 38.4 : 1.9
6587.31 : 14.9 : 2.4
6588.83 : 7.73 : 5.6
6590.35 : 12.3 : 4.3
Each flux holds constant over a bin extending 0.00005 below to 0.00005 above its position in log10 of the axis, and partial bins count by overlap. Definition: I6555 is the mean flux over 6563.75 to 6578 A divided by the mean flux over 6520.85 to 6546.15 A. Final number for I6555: 2.3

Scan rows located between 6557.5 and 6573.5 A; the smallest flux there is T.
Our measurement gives 11.6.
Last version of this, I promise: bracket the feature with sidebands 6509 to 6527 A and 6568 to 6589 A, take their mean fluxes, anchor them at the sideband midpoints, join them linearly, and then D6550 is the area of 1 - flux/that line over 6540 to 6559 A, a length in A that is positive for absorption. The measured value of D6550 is 1.4 A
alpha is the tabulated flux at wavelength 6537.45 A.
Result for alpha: 11.3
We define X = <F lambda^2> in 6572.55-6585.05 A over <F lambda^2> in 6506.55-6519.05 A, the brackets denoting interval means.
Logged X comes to 2.5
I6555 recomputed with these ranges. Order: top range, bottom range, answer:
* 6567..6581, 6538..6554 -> 0.83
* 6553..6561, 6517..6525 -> 2.22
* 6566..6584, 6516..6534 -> 1.85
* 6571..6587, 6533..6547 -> 1.99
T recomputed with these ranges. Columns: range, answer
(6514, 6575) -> 9.04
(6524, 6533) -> 9.14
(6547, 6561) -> 12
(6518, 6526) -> 10.5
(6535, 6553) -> 11.2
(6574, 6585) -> 13.2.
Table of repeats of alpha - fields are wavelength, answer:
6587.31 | 14.9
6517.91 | 15.3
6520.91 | 10.5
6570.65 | 11.6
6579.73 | 20.3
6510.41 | 13.1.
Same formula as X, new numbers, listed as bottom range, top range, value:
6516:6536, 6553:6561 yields 2.28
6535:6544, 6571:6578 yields 0.97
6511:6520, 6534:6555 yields 1.34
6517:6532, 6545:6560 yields 1.67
